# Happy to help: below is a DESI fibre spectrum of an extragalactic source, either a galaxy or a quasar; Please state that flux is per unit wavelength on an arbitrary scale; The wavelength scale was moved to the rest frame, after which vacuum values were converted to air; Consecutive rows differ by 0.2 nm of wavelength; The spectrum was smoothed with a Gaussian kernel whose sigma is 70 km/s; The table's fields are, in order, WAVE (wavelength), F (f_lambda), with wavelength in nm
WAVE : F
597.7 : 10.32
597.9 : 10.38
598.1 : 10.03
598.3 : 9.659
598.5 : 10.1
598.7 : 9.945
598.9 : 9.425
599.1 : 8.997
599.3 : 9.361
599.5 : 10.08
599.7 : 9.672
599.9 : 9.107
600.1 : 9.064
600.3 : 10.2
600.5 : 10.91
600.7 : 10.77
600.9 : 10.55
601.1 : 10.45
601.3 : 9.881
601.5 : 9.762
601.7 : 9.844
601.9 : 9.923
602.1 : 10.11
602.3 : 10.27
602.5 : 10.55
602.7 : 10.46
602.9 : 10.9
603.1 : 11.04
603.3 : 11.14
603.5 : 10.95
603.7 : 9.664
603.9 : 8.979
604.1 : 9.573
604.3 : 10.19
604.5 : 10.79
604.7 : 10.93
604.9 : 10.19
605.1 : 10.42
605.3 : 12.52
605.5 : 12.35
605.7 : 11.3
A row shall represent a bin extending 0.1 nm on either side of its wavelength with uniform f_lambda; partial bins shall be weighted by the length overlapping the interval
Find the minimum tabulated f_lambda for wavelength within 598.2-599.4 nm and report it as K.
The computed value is 8.997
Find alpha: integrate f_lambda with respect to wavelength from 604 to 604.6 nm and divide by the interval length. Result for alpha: 10.2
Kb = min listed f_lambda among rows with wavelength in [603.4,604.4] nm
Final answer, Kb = 8.979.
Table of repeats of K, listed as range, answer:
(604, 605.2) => 9.573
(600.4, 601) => 10.55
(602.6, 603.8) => 9.664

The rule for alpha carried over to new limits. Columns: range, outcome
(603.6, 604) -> 9.32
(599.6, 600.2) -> 9.28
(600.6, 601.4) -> 10.4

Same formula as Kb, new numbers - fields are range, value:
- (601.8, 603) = 9.923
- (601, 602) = 9.762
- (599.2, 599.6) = 9.361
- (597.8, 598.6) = 9.659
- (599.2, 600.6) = 9.064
